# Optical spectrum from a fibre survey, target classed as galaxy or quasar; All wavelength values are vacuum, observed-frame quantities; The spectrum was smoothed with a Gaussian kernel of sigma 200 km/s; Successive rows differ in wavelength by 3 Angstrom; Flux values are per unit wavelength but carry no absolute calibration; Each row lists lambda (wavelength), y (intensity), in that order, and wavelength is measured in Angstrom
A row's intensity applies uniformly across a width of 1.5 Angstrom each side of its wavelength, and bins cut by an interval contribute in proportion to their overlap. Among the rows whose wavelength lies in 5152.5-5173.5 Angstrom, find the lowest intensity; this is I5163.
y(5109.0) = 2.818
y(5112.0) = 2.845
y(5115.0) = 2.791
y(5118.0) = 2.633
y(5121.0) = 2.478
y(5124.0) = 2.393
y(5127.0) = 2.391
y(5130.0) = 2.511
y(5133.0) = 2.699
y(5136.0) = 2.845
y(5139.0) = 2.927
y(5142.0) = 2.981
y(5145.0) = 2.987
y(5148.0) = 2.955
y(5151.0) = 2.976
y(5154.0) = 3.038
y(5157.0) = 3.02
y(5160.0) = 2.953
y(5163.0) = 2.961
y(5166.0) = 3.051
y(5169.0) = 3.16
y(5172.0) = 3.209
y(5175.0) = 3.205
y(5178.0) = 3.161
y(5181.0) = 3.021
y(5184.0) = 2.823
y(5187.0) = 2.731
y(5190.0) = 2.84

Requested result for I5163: 2.953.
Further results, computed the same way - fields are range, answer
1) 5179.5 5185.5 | 2.823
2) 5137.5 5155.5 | 2.927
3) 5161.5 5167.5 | 2.961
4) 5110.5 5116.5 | 2.791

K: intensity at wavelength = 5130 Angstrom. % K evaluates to 2.511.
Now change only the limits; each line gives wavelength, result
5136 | 2.845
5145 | 2.987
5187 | 2.731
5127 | 2.391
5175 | 3.205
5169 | 3.16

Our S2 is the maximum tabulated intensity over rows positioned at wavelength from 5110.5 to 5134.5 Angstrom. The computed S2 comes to 2.845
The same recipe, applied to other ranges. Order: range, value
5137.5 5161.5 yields 3.038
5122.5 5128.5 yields 2.393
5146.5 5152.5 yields 2.976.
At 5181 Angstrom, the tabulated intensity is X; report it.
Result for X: 3.021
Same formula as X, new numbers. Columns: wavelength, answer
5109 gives 2.818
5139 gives 2.927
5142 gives 2.981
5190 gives 2.84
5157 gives 3.02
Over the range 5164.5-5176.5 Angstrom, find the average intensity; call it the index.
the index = 3.16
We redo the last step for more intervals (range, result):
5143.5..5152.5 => 2.97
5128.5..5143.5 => 2.79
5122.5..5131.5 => 2.43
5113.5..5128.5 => 2.54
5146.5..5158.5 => 3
